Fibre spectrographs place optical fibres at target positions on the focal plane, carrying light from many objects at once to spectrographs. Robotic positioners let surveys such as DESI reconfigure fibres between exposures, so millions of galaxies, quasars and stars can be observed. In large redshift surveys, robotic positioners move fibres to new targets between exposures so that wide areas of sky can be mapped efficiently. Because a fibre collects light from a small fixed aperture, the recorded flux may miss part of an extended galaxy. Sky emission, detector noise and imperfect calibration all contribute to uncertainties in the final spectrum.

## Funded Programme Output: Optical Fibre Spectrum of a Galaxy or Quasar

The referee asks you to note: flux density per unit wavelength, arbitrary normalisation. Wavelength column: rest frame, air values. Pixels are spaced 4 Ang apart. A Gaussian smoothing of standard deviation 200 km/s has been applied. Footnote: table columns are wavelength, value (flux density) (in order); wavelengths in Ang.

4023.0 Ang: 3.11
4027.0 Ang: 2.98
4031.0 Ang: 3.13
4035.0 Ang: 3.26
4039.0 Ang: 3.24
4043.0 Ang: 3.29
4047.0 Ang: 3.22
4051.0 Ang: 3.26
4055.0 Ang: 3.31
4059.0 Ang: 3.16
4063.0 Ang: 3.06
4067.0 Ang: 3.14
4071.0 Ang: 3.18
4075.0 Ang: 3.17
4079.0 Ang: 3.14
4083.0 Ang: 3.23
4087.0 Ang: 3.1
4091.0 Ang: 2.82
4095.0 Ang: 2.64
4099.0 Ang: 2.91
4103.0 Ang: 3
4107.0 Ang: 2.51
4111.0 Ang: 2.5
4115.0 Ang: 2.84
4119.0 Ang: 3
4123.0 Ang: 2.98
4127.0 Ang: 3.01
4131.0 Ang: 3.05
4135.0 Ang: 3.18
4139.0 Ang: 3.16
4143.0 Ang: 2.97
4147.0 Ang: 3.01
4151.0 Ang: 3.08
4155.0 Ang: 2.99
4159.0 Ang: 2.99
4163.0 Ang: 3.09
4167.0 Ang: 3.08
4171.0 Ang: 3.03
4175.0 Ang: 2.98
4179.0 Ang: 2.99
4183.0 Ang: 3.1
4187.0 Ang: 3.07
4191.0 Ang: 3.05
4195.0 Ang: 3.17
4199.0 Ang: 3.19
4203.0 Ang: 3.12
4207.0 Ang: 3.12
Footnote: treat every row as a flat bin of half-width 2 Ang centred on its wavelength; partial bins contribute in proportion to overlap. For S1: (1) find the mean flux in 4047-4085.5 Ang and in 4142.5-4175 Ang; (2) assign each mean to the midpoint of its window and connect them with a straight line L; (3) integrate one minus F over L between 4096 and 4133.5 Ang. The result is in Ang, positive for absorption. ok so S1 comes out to 2.9 Ang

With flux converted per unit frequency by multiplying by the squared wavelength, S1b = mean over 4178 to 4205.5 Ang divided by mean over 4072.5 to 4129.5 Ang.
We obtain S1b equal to 1.11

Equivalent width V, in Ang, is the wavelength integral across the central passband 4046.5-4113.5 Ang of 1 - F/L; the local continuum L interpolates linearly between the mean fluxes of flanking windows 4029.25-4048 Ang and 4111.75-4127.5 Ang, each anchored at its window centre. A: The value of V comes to 1.3 Ang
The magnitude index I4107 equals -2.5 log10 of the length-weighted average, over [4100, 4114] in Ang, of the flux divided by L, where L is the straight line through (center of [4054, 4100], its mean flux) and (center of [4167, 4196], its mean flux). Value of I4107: 0.14 mag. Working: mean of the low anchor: 3.07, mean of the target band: 2.7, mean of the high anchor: 3.05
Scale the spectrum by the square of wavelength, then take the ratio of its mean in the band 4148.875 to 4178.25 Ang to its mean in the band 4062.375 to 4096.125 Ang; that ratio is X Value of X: 1.03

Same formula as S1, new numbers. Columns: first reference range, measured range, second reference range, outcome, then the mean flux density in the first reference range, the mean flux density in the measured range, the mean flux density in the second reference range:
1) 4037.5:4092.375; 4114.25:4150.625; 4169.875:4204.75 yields 1.0 Ang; 3.17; 3.03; 3.08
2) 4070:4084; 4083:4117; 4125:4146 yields 3.5 Ang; 3.18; 2.82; 3.07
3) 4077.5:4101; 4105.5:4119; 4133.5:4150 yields 1.5 Ang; 2.97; 2.68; 3.08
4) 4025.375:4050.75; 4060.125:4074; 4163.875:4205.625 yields 0.2 Ang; 3.19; 3.13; 3.08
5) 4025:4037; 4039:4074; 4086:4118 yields -2.3 Ang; 3.12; 3.2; 2.79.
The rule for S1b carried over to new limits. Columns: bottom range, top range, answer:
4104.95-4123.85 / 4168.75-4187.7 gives 1.14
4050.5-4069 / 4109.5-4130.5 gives 0.94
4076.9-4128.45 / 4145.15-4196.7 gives 1.09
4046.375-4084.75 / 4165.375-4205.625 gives 1.02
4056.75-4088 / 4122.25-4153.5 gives 1.00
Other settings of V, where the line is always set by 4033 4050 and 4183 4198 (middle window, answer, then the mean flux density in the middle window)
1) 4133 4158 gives 0.69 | 3.06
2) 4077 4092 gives 0.56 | 3.09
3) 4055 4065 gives 0.26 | 3.15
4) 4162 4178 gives 0.44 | 3.04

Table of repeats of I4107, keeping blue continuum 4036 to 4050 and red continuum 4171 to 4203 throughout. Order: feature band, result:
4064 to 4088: 0.02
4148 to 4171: 0.02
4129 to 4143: 0.01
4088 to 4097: 0.15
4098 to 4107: 0.11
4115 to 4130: 0.06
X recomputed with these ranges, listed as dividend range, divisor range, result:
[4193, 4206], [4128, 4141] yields 1.04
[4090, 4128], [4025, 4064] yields 0.91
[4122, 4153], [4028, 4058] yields 0.99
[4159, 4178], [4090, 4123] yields 1.12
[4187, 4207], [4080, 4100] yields 1.12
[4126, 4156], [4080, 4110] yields 1.09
